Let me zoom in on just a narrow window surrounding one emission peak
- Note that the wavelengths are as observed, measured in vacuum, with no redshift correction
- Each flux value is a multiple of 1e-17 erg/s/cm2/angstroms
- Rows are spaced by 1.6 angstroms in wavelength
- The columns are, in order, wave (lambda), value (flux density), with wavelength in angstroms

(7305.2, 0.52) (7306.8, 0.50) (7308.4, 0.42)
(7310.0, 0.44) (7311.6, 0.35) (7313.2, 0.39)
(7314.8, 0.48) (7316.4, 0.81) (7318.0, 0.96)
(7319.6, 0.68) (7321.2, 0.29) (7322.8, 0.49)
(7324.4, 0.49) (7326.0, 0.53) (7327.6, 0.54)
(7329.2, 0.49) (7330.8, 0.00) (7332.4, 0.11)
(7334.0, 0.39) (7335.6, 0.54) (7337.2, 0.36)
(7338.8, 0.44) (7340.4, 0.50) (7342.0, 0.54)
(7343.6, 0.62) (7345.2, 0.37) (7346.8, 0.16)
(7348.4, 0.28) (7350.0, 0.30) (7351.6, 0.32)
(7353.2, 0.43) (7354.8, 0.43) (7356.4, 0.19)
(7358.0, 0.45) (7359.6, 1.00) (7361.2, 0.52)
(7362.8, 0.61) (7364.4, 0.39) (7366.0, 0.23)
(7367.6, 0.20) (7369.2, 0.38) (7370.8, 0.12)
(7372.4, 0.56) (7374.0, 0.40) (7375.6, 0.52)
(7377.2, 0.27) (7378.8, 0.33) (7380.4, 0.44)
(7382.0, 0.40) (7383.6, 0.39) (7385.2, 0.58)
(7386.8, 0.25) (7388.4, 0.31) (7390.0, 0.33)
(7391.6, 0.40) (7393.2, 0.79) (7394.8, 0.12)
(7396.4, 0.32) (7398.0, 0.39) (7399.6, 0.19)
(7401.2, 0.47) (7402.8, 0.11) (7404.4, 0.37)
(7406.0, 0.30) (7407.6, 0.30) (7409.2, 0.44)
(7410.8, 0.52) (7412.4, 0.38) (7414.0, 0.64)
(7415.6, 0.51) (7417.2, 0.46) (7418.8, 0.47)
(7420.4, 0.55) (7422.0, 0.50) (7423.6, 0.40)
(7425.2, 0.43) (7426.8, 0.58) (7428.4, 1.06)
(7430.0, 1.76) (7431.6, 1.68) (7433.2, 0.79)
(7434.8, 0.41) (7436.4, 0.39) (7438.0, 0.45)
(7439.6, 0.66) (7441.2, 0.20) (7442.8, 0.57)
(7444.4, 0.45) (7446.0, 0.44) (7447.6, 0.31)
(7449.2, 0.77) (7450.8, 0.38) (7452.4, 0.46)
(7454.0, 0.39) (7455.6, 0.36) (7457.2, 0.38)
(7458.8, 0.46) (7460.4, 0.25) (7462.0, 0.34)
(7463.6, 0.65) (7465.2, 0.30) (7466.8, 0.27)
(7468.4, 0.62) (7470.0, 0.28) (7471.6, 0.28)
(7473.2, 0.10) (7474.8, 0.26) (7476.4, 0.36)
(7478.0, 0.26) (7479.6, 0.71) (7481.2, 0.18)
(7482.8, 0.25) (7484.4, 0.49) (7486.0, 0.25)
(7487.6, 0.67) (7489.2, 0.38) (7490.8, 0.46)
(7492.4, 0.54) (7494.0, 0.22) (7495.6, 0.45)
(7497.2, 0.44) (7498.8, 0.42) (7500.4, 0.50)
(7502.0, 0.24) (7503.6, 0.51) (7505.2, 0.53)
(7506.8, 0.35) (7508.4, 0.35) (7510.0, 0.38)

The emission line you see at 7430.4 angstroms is [O III]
